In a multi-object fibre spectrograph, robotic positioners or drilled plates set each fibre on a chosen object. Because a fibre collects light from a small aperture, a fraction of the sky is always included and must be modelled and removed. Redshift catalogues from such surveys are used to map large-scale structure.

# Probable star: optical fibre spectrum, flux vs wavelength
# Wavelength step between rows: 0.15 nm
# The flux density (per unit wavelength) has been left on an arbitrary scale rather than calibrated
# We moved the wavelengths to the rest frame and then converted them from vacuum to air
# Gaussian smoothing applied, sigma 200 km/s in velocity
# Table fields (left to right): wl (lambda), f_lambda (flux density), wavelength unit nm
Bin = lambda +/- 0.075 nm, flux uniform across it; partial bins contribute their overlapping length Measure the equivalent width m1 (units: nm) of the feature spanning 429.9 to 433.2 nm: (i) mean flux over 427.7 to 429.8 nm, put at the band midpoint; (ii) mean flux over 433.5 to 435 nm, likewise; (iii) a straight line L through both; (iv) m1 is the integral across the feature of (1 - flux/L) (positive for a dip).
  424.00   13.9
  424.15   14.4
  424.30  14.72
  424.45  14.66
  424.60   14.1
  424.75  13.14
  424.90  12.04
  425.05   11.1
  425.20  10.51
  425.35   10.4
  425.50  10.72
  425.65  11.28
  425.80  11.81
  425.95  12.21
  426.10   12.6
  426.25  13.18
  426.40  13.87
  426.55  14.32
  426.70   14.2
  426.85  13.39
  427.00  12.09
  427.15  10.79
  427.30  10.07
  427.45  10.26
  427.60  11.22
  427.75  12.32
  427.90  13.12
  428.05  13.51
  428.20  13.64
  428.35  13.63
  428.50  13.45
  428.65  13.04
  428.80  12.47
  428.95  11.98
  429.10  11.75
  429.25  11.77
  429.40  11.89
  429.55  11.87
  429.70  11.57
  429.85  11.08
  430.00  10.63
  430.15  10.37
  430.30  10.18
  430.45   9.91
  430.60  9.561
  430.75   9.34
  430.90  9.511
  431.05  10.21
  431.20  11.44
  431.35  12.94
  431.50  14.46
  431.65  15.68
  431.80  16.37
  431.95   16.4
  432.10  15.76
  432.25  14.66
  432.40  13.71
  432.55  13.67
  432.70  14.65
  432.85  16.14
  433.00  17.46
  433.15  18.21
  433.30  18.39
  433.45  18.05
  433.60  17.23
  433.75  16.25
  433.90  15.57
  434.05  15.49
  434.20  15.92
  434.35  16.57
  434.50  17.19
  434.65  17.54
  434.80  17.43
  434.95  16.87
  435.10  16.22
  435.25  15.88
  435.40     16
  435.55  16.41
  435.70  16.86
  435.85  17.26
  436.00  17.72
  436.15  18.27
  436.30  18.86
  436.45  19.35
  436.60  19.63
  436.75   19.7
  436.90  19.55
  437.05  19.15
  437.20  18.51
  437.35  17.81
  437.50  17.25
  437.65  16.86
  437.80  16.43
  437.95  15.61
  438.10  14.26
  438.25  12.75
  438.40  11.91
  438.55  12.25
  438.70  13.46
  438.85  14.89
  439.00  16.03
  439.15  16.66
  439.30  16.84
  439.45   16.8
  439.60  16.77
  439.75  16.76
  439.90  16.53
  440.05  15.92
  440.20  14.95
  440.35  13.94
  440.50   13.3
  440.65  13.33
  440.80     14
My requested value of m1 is 0.35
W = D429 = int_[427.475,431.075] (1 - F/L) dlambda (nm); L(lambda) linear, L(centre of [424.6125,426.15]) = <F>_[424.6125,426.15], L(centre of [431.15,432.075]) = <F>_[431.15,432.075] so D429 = 0.51 nm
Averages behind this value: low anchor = 11.7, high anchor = 14.7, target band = 11.6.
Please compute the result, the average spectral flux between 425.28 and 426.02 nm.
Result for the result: 11.3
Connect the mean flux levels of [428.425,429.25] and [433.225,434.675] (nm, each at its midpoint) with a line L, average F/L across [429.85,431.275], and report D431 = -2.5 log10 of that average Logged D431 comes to 0.340 mag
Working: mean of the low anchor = 12.5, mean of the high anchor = 16.8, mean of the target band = 10.2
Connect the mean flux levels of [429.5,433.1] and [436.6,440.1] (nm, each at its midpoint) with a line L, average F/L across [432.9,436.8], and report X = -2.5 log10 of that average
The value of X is -0.19 mag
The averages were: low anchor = 12.9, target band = 17.3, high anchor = 16.3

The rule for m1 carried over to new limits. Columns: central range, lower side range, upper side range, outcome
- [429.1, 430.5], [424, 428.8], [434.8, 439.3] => 0.28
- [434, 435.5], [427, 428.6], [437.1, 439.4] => -0.22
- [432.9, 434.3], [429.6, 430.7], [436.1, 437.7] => -0.22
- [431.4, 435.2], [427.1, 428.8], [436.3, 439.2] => -0.42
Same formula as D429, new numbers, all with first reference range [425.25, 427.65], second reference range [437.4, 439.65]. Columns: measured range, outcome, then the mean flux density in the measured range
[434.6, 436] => -0.23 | 16.8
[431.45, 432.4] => -0.14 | 15.4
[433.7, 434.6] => -0.13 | 16.2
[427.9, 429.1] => -0.04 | 13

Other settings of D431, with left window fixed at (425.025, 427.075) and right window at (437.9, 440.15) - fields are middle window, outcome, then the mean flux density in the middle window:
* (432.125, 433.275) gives -0.138 mag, 15.6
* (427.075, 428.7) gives 0.038 mag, 12.3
